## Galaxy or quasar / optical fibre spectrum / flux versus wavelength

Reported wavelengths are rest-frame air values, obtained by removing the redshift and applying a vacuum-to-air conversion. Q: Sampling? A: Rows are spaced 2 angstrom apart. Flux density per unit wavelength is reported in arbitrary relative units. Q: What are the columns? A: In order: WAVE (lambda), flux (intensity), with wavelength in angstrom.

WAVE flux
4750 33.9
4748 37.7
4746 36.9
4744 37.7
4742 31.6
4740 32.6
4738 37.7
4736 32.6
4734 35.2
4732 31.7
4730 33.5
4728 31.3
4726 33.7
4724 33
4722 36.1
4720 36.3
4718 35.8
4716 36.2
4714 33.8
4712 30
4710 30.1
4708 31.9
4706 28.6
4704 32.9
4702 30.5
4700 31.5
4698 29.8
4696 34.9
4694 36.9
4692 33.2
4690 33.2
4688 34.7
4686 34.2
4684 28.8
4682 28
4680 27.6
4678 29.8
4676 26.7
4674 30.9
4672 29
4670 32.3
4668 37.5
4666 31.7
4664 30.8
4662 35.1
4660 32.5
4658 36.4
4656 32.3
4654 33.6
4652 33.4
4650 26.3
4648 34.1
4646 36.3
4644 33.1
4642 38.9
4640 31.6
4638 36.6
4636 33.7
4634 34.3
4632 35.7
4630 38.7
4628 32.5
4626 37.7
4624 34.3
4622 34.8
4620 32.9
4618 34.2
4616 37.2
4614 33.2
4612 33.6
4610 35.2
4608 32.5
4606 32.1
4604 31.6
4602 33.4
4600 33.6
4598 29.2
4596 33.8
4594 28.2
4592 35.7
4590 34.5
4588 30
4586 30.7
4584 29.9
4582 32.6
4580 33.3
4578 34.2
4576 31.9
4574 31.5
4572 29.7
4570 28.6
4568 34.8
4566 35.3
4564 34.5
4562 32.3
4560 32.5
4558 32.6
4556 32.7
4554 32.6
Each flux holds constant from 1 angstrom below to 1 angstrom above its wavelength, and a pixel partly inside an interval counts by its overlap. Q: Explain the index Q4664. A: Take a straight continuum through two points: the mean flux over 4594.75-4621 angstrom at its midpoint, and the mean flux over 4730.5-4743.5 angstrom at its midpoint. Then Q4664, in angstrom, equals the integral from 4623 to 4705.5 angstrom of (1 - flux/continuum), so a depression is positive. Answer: 1.2 angstrom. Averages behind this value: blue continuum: 33.2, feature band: 32.9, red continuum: 33.7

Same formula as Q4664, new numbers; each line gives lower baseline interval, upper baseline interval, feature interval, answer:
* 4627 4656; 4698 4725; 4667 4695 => 1.4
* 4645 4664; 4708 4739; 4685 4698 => -0.3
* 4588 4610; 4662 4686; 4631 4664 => -2.7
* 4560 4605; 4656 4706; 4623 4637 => -1.4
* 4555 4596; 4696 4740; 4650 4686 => 1.4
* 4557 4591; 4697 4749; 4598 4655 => -2.3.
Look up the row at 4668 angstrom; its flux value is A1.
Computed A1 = 37.5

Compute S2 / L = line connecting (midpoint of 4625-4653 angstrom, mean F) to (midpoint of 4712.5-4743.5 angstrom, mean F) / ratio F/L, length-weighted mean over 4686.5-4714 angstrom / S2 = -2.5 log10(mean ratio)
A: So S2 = 0.06 mag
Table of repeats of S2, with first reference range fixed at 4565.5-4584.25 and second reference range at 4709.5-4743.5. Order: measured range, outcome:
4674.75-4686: 0.16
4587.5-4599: 0.01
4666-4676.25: 0.05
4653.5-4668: -0.01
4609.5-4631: -0.07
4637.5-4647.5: -0.07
